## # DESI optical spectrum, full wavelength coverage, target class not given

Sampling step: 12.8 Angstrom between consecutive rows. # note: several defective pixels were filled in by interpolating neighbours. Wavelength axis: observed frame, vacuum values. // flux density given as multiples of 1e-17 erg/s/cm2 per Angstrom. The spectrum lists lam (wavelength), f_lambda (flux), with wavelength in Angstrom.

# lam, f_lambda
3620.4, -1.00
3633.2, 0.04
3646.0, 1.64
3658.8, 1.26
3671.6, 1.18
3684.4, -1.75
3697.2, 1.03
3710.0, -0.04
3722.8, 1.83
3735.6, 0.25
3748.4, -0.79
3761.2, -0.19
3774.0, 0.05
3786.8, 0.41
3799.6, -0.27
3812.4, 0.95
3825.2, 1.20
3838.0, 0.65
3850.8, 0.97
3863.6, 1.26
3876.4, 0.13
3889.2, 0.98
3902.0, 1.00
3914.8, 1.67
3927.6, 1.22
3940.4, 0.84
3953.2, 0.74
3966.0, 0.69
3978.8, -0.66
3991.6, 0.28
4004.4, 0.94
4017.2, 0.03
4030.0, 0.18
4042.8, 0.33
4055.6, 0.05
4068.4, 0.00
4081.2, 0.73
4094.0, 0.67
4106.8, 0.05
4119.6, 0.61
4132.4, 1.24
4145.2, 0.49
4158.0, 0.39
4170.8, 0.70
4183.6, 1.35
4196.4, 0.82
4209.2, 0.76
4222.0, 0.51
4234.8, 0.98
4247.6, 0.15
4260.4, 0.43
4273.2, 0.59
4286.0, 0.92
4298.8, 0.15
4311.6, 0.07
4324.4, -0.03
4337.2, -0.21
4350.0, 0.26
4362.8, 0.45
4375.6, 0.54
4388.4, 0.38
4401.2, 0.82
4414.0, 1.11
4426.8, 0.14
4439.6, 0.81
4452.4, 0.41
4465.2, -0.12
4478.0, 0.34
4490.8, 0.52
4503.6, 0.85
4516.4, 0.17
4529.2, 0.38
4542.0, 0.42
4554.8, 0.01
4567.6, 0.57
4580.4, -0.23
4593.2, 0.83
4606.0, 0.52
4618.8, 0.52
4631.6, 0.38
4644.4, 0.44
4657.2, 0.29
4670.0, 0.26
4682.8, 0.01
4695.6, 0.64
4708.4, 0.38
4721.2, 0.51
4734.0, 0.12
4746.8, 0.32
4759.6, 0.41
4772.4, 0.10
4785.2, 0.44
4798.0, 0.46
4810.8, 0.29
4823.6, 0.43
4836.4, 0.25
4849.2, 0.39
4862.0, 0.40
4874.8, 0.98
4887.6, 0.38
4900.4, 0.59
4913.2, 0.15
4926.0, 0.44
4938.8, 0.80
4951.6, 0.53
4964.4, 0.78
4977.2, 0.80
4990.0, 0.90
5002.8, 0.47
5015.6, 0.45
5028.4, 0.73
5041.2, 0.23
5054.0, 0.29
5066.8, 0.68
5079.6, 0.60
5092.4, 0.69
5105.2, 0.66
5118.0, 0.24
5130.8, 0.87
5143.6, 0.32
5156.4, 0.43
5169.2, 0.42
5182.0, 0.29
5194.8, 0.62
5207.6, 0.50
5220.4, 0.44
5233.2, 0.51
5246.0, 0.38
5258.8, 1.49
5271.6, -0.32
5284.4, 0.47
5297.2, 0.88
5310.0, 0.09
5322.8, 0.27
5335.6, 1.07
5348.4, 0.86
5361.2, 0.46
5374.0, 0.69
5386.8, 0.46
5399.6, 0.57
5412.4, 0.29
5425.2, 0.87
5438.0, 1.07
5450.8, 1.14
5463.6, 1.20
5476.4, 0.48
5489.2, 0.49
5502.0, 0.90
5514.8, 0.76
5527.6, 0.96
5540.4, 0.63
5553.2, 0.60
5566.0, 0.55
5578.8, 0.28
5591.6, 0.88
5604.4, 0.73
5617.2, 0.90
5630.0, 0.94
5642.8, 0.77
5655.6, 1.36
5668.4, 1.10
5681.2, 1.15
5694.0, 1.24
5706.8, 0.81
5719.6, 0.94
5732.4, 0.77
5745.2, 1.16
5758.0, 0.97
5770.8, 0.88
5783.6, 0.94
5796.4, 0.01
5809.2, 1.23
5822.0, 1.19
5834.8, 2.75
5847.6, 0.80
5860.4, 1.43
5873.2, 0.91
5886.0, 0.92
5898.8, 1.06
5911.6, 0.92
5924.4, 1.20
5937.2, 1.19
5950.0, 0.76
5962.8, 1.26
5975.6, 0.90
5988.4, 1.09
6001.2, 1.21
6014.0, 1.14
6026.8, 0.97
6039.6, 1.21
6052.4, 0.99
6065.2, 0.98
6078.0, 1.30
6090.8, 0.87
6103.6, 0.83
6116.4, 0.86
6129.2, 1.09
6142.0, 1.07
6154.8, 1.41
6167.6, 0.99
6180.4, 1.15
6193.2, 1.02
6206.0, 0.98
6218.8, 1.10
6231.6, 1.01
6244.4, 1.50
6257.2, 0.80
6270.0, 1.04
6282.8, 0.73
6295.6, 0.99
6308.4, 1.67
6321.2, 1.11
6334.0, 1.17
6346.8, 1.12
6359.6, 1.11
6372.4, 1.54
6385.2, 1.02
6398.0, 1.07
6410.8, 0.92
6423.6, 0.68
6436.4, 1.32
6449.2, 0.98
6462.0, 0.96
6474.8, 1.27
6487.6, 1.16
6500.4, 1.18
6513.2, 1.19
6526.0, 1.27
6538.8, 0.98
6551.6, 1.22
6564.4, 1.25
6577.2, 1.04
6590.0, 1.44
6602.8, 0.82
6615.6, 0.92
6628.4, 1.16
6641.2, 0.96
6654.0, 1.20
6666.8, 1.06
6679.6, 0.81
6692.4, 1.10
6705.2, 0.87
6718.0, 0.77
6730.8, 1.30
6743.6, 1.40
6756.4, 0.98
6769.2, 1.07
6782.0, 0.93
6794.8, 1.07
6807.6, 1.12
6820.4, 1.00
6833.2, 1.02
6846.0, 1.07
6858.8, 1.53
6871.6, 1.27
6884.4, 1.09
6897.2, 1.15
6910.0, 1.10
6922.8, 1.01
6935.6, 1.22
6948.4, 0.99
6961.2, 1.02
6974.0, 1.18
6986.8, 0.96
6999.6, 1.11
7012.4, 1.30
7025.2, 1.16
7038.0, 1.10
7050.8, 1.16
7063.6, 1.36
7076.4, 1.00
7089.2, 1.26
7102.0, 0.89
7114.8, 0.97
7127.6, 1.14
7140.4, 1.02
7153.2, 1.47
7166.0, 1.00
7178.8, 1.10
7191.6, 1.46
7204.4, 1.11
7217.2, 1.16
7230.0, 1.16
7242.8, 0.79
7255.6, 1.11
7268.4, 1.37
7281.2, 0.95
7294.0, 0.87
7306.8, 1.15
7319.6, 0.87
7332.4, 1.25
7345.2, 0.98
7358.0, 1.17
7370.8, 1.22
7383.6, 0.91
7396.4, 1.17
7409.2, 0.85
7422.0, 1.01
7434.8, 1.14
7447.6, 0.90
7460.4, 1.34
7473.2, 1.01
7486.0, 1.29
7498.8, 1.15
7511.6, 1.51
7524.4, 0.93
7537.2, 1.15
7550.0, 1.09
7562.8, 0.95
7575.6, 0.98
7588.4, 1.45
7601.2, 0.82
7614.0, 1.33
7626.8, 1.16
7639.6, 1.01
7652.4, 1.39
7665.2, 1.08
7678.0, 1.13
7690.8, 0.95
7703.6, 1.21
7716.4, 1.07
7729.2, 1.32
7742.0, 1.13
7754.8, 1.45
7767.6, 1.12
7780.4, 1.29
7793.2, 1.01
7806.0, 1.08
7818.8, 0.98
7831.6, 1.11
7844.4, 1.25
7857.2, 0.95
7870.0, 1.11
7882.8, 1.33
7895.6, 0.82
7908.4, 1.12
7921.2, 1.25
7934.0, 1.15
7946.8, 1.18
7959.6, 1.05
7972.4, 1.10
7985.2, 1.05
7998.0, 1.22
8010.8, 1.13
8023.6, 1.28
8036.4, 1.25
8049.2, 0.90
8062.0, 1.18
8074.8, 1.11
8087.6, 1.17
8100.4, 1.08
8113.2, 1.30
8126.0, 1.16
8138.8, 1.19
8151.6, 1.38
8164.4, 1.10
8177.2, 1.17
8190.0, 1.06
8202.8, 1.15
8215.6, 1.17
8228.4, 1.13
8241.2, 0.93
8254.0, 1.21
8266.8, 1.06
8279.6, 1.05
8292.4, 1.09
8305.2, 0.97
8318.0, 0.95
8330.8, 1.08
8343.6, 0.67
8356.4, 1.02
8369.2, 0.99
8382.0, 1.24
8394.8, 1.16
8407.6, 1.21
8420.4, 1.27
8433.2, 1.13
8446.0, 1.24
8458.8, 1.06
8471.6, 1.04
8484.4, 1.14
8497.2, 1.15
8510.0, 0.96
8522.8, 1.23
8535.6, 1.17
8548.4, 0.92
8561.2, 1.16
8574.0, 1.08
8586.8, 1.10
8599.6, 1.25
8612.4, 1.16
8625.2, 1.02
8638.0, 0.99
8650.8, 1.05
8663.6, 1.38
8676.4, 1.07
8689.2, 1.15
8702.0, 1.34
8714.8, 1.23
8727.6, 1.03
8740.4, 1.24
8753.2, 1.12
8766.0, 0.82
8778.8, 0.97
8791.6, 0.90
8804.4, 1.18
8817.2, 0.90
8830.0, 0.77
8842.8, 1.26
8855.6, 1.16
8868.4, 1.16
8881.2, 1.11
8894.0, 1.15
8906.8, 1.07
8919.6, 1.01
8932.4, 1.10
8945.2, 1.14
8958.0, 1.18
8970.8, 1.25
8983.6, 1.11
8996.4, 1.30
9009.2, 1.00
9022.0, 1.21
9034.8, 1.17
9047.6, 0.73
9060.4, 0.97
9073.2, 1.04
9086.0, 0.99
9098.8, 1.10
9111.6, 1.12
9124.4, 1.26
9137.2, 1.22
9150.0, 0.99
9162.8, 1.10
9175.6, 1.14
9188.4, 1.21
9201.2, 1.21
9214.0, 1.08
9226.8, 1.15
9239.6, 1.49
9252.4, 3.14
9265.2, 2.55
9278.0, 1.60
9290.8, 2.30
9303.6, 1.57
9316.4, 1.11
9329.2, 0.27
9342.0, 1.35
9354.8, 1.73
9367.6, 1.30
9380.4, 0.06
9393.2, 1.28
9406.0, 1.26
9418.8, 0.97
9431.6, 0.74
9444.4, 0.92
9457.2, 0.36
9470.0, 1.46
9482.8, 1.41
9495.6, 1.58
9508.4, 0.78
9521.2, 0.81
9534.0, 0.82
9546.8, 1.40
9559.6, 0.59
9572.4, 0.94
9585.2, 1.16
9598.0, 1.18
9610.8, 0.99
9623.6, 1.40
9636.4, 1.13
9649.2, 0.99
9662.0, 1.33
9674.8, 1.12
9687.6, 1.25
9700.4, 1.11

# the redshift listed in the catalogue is 0.41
